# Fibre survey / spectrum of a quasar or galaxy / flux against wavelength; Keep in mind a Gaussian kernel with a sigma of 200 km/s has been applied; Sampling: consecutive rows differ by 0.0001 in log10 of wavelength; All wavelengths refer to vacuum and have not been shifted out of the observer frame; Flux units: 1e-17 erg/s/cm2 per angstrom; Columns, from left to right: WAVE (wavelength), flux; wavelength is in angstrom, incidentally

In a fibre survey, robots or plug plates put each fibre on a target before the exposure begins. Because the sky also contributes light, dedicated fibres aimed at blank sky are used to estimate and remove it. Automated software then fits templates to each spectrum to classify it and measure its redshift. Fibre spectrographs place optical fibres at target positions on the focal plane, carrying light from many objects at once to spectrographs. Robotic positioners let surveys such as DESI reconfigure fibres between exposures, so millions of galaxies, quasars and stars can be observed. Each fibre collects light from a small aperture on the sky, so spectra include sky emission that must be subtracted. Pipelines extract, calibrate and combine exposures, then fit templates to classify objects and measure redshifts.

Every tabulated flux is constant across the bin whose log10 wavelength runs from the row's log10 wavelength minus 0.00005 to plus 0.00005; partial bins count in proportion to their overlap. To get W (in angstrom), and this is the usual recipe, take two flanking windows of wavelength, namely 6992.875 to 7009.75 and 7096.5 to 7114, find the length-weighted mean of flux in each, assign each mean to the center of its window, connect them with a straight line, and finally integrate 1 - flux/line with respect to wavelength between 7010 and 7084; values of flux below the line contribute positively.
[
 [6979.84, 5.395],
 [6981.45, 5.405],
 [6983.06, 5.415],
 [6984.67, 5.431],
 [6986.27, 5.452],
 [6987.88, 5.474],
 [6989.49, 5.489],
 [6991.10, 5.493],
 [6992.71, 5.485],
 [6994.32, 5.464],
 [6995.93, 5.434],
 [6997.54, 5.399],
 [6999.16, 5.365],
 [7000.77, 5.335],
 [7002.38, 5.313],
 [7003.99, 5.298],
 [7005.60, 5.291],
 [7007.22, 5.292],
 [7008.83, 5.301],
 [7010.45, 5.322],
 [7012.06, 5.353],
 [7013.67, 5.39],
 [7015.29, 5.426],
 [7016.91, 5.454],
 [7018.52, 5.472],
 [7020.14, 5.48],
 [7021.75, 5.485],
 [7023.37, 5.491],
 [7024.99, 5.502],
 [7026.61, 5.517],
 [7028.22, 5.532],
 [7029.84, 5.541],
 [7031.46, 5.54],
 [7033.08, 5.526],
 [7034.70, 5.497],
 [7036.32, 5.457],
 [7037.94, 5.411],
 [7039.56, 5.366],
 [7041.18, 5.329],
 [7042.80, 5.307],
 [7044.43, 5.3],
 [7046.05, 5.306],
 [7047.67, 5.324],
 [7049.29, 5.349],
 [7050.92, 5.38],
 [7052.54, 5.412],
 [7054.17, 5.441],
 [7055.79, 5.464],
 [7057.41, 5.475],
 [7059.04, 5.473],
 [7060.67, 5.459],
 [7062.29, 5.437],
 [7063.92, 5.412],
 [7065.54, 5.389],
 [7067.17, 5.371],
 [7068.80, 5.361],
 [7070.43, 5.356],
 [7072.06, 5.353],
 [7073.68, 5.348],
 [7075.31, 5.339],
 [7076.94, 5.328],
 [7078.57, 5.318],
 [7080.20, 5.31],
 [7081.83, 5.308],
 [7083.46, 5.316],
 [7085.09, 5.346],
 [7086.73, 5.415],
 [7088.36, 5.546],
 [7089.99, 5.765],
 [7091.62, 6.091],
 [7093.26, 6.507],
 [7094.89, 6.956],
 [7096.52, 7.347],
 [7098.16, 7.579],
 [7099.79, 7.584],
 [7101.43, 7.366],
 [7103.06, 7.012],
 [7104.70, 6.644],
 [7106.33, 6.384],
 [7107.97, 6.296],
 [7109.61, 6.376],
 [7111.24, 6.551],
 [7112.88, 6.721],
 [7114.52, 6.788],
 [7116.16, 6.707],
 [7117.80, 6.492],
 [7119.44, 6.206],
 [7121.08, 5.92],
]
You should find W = 7.33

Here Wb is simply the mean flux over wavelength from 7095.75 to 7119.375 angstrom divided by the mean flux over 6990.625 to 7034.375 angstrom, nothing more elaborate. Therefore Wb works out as 1.3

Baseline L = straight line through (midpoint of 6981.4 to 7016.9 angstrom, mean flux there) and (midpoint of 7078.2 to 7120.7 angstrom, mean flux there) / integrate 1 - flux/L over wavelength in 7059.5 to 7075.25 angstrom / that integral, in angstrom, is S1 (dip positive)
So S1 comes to 1.7 angstrom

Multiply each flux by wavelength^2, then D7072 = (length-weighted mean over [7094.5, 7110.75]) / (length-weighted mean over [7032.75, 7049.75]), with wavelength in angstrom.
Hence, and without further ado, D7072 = 1.31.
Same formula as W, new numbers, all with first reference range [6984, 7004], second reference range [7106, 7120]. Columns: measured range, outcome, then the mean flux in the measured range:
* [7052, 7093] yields 4.6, 5.45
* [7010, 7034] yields 0.9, 5.47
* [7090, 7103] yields -1.3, 6.98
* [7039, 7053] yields 1.3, 5.34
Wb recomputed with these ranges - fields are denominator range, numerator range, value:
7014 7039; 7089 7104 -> 1.26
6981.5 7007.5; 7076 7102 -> 1.13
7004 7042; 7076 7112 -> 1.15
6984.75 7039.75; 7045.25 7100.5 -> 1.05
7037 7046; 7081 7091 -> 1.02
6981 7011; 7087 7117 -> 1.23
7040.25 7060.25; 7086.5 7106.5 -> 1.24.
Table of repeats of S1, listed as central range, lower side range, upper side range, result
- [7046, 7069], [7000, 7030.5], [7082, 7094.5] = 0.78 angstrom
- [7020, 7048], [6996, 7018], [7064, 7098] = 0.17 angstrom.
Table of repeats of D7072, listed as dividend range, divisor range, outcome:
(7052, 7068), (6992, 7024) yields 1.02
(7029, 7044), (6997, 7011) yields 1.03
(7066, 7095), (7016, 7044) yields 1.03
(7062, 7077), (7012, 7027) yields 1.00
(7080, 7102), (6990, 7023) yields 1.19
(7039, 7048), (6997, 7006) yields 1.01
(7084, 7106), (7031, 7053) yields 1.23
